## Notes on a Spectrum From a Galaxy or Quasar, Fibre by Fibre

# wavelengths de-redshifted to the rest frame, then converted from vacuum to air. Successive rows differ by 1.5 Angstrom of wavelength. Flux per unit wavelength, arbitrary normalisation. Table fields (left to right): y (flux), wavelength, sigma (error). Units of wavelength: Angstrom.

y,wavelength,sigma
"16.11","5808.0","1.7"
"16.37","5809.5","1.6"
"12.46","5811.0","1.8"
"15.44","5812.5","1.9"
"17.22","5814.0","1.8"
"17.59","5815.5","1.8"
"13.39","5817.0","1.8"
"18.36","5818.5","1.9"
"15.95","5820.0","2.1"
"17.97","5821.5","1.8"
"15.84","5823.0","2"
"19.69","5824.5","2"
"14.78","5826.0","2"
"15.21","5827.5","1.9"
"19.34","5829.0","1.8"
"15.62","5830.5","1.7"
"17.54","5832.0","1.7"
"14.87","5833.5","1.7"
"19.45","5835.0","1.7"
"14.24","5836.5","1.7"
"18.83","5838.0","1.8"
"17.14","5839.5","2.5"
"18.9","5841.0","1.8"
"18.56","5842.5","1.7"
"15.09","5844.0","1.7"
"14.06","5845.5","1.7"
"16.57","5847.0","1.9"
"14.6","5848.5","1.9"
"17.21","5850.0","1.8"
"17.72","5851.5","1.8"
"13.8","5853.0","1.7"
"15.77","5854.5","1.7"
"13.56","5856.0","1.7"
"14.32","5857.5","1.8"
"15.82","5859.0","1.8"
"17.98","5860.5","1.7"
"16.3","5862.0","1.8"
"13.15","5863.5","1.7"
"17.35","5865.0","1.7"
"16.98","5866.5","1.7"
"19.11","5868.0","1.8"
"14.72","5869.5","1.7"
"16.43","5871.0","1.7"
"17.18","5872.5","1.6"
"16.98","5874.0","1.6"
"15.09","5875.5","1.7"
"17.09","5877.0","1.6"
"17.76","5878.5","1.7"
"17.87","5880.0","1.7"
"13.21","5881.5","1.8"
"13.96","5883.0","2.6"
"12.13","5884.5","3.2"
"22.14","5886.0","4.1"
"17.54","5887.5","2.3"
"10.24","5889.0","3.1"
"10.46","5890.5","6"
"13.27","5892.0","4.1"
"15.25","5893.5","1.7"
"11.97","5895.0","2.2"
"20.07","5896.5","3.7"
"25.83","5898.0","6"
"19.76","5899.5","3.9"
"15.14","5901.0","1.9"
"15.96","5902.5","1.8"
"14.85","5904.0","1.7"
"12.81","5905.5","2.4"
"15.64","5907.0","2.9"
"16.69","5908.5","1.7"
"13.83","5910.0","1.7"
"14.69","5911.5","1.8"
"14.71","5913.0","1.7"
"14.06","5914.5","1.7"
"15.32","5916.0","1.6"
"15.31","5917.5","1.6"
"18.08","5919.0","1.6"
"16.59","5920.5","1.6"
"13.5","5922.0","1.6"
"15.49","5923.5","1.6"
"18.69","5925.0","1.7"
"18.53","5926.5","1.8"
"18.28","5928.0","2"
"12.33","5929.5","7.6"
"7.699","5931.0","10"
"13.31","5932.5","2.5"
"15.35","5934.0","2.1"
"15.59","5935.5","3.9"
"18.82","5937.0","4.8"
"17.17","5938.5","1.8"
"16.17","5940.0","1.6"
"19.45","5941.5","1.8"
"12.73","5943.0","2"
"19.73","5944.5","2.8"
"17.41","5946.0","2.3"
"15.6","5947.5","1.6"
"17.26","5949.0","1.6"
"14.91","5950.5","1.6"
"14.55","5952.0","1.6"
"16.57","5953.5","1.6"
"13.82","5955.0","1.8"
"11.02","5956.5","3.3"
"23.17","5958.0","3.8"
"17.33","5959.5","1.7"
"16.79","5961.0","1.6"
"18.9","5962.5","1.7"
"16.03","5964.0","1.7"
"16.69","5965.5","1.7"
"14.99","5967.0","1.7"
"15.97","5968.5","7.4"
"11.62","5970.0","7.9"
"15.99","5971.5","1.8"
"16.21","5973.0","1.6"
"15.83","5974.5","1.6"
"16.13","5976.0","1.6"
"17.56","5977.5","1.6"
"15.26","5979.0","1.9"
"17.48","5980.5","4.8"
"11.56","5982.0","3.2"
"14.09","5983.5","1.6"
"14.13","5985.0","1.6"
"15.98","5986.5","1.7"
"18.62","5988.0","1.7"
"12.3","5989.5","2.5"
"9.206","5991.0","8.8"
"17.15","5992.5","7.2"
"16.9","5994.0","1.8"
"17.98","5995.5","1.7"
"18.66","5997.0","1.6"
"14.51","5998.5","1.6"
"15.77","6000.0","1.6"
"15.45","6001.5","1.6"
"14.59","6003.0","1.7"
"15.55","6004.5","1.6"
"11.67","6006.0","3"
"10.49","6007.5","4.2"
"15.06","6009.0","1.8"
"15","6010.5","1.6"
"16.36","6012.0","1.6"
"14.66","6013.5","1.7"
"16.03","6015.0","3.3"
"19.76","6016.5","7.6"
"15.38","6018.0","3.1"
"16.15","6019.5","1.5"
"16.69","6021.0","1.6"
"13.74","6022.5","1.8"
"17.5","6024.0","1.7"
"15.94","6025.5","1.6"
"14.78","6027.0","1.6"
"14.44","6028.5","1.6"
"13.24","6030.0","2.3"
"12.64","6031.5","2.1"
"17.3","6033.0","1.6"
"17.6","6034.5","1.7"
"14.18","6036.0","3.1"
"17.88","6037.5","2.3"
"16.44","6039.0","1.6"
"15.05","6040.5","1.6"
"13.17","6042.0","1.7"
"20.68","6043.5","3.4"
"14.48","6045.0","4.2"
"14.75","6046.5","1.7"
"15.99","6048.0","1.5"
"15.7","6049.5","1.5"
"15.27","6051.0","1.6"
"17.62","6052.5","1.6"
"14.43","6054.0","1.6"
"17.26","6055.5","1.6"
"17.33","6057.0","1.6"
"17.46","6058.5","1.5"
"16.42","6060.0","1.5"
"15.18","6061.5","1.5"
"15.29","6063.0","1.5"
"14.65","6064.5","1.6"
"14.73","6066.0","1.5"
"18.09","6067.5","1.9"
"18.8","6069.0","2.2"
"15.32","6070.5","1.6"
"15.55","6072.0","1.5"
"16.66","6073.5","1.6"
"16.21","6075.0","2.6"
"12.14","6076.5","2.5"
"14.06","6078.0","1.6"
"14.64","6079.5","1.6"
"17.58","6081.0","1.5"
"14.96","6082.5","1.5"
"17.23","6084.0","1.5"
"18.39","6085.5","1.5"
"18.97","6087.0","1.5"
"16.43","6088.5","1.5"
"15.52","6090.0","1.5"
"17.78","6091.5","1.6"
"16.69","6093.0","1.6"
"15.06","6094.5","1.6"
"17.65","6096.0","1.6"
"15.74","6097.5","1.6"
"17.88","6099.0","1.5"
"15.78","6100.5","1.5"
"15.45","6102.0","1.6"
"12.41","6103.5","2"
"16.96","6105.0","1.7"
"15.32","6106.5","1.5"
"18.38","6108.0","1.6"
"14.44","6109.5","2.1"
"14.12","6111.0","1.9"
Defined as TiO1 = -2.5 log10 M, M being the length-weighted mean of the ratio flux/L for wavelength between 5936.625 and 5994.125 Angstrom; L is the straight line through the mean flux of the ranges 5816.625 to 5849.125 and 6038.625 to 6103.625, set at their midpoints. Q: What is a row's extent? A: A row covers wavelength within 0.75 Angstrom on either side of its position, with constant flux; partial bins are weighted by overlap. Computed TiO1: 0.03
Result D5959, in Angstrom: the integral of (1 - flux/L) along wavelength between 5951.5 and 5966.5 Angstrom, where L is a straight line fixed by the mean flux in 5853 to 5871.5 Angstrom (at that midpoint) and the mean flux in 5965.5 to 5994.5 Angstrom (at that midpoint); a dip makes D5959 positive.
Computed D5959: -1.2 Angstrom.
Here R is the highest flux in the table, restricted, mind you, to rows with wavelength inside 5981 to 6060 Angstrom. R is 20.68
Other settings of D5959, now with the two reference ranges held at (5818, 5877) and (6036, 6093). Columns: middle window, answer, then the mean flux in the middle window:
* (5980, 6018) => 2.56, 15.1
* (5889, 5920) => 1.55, 15.6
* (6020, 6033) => 0.94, 15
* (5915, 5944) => 1.10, 15.7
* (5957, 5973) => -0.33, 16.6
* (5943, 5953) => 0.02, 16.3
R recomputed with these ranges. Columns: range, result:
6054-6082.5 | 18.8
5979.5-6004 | 18.66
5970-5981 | 17.56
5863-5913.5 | 25.83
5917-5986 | 23.17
